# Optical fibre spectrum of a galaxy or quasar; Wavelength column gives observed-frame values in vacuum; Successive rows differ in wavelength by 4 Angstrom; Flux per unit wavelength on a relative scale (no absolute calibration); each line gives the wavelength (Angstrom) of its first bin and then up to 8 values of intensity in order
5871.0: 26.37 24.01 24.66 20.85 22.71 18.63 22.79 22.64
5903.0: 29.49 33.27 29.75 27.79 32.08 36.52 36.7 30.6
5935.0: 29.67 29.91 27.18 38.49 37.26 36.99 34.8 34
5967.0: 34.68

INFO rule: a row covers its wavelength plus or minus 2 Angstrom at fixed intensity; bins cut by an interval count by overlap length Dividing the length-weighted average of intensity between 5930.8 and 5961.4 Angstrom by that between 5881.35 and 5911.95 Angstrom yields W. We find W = 1.34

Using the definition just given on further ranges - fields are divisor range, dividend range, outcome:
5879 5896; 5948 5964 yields 1.67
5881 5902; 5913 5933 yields 1.49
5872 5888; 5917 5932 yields 1.47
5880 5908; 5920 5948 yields 1.35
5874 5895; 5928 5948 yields 1.40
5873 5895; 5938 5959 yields 1.54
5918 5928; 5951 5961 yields 1.03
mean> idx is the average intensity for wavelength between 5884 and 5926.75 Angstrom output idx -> 27.8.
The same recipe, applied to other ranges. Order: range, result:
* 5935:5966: 33.8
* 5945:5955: 37.7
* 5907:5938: 31.9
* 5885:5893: 20.7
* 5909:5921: 29.9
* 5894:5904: 24.7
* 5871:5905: 23.4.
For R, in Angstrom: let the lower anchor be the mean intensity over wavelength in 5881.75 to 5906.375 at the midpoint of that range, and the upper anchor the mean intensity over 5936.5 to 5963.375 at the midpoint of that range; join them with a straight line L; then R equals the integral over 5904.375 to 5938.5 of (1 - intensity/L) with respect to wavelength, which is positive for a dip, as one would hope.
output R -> -4.0 Angstrom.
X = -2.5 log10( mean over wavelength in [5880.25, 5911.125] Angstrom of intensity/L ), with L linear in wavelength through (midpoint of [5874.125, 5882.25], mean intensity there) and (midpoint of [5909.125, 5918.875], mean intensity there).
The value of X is 0.08 mag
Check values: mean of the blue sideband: 23.8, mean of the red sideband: 29.4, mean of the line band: 24.7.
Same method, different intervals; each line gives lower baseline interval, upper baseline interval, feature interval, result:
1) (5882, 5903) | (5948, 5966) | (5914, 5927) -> -0.174 mag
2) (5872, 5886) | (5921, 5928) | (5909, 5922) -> 0.123 mag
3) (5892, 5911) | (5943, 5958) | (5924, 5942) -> 0.030 mag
